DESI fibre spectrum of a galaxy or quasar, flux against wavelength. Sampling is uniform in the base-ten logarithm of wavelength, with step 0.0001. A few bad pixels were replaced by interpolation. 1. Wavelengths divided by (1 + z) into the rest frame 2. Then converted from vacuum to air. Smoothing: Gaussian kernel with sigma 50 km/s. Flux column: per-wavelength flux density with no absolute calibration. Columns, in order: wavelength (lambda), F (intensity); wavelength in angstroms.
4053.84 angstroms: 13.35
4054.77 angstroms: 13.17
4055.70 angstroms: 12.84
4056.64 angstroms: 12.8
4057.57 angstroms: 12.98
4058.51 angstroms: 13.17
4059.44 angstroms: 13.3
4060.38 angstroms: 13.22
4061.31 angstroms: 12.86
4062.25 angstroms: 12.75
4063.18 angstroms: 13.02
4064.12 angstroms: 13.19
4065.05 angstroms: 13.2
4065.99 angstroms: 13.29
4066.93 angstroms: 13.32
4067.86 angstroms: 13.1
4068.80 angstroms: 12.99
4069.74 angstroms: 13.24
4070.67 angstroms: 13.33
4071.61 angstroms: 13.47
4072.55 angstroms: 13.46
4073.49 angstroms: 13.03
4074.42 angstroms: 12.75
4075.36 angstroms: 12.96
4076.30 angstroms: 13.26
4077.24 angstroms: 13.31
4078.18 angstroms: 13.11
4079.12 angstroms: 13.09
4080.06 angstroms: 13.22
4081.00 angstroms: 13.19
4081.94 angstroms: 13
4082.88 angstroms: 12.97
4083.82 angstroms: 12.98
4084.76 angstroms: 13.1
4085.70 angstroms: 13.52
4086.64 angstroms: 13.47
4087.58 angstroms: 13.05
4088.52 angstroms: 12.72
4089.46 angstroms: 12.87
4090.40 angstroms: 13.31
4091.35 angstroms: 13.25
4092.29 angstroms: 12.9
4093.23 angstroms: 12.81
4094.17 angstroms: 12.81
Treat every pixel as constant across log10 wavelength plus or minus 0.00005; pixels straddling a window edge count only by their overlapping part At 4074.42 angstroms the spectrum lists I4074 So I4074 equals 12.75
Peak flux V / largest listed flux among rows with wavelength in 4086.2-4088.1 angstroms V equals 13.47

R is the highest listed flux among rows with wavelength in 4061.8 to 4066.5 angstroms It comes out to 13.29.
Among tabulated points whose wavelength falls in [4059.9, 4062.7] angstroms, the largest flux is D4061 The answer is 13.22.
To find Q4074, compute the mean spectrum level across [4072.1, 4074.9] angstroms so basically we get 13.1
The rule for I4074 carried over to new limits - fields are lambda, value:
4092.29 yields 12.9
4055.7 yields 12.84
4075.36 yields 12.96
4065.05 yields 13.2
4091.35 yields 13.25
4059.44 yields 13.3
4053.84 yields 13.35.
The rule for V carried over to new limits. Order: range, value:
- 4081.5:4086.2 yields 13.52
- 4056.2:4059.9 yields 13.3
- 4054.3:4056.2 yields 13.17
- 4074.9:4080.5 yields 13.31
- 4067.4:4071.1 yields 13.33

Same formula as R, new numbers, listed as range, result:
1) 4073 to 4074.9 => 13.03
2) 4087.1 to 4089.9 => 13.05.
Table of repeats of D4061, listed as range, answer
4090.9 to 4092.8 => 13.25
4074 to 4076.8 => 13.26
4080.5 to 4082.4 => 13.19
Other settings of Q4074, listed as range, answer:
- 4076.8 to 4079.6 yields 13.2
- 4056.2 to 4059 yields 13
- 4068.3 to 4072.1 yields 13.2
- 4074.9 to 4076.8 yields 13.1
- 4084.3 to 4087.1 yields 13.4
